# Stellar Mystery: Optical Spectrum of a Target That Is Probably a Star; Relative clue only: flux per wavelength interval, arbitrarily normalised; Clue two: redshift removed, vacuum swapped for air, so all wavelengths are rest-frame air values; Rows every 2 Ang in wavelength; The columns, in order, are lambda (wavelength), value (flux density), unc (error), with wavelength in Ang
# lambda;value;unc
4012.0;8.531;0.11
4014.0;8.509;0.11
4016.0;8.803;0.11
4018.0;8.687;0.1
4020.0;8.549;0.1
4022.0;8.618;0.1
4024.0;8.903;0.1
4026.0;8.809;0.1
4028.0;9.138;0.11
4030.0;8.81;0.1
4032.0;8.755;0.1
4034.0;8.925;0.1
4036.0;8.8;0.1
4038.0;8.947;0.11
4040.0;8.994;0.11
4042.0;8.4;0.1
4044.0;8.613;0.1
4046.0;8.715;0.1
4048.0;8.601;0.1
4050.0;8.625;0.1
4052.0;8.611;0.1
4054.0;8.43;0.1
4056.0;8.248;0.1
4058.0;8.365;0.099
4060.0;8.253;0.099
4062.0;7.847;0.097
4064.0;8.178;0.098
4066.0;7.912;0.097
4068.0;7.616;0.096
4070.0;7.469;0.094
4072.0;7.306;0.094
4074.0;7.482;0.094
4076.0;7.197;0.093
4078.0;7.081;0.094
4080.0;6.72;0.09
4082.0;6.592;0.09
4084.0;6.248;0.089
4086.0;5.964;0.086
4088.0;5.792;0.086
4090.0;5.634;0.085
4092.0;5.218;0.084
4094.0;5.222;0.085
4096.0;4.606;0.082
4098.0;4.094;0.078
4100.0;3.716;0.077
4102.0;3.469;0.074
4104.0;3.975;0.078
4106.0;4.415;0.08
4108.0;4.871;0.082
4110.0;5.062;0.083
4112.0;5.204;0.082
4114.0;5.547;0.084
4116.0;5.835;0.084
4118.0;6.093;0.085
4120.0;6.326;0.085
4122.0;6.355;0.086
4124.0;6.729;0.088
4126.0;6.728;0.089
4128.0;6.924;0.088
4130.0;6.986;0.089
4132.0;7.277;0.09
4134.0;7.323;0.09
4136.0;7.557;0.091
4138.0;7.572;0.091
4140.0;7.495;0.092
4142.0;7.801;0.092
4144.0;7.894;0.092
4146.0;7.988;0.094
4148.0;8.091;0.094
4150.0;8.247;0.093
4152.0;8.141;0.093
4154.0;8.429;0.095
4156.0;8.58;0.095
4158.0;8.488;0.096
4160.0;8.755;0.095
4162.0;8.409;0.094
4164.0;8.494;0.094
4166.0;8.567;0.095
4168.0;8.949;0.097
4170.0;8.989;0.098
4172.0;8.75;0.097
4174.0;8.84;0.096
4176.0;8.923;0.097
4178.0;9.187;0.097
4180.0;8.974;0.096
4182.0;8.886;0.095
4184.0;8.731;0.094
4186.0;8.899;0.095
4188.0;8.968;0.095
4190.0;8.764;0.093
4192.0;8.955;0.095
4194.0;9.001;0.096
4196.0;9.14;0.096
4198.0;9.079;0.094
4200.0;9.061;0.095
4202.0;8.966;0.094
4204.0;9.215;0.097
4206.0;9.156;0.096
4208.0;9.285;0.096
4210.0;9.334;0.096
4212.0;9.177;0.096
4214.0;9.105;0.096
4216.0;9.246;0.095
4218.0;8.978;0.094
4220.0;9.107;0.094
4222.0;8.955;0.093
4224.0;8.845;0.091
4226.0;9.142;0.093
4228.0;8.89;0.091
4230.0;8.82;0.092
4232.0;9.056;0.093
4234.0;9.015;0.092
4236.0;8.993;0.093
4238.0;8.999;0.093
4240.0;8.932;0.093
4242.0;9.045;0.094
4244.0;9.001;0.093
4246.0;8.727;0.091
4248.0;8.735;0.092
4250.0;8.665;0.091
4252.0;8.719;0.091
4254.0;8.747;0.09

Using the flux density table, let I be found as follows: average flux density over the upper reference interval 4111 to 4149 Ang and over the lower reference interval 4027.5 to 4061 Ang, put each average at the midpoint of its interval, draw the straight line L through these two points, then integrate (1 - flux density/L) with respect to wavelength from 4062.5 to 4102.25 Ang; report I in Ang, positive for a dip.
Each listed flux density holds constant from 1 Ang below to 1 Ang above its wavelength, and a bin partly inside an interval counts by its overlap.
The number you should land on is 8.4 Ang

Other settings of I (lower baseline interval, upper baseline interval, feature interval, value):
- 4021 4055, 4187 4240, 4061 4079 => 2.53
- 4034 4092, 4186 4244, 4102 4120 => 6.72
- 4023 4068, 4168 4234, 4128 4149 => 3.01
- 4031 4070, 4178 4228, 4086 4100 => 5.77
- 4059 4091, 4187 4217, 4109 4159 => 5.57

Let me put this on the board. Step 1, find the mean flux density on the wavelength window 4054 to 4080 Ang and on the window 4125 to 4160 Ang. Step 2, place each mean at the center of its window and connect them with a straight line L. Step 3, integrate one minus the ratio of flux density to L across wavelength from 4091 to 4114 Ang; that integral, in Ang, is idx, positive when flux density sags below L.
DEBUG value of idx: 9.42 Ang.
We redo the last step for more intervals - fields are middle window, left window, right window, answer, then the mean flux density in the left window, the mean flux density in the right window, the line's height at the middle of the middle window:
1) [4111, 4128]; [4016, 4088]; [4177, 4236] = 4.7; 8.1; 9.03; 8.51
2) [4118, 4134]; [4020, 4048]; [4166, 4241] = 3.9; 8.79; 9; 8.9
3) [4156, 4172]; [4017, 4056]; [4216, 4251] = 0.4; 8.72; 8.94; 8.87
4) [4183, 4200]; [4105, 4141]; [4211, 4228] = -1.4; 6.35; 9.06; 8.27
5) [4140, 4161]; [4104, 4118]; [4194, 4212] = -4.1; 5.14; 9.15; 6.86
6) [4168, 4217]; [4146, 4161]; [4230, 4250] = -2.3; 8.36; 8.92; 8.62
